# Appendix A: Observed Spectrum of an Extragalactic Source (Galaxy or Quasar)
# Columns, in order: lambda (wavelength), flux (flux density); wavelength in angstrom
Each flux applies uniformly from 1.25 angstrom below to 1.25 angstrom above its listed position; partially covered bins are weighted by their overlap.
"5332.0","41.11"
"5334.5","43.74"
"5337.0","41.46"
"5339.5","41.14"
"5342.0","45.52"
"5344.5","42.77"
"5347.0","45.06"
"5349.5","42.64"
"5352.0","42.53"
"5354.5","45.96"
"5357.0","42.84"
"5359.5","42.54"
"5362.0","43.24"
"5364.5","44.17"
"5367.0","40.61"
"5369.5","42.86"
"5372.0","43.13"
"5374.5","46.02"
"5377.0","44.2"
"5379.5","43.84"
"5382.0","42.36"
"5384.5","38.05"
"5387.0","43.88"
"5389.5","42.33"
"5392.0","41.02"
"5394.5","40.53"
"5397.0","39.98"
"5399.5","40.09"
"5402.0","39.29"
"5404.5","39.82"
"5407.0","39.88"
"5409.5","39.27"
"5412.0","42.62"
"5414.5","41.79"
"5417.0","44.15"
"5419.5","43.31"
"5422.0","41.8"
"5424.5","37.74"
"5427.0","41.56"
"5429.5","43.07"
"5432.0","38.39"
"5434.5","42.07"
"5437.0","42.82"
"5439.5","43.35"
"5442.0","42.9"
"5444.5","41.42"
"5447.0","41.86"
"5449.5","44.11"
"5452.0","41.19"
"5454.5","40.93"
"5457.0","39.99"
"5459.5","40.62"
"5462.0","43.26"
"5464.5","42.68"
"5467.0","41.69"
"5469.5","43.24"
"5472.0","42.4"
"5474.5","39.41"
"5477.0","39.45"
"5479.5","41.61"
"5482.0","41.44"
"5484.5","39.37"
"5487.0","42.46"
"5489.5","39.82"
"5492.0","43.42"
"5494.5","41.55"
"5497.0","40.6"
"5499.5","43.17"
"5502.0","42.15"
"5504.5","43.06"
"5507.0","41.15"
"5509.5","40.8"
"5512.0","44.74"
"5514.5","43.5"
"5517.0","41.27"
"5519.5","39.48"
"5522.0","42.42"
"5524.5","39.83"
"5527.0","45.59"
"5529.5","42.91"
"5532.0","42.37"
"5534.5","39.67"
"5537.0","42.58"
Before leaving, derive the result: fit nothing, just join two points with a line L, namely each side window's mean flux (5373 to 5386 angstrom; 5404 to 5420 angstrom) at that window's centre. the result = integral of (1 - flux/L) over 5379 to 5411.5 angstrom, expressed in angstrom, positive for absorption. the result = 1.15 angstrom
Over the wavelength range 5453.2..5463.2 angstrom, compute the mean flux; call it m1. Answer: 41.2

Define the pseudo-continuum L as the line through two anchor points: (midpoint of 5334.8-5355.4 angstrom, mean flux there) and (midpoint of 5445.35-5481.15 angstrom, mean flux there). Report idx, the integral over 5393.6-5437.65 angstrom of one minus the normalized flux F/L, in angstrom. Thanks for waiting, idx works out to 1.4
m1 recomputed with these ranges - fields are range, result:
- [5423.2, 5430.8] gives 40.8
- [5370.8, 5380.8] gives 44.3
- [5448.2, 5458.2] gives 41.6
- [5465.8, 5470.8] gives 42.5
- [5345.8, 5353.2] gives 43.4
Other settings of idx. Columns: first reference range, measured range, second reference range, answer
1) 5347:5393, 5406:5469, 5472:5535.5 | 0.88 angstrom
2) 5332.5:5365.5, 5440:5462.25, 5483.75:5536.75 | 0.33 angstrom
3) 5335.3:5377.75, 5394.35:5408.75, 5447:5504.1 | 0.95 angstrom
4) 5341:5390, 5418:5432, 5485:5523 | 0.46 angstrom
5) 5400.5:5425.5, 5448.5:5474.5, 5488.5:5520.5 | -0.23 angstrom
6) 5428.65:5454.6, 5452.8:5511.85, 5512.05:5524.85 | 0.46 angstrom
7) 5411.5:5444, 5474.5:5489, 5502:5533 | 0.50 angstrom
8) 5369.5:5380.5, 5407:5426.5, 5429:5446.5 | 0.58 angstrom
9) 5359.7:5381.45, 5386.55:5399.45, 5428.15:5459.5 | 0.50 angstrom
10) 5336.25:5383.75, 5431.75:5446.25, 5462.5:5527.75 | 0.11 angstrom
